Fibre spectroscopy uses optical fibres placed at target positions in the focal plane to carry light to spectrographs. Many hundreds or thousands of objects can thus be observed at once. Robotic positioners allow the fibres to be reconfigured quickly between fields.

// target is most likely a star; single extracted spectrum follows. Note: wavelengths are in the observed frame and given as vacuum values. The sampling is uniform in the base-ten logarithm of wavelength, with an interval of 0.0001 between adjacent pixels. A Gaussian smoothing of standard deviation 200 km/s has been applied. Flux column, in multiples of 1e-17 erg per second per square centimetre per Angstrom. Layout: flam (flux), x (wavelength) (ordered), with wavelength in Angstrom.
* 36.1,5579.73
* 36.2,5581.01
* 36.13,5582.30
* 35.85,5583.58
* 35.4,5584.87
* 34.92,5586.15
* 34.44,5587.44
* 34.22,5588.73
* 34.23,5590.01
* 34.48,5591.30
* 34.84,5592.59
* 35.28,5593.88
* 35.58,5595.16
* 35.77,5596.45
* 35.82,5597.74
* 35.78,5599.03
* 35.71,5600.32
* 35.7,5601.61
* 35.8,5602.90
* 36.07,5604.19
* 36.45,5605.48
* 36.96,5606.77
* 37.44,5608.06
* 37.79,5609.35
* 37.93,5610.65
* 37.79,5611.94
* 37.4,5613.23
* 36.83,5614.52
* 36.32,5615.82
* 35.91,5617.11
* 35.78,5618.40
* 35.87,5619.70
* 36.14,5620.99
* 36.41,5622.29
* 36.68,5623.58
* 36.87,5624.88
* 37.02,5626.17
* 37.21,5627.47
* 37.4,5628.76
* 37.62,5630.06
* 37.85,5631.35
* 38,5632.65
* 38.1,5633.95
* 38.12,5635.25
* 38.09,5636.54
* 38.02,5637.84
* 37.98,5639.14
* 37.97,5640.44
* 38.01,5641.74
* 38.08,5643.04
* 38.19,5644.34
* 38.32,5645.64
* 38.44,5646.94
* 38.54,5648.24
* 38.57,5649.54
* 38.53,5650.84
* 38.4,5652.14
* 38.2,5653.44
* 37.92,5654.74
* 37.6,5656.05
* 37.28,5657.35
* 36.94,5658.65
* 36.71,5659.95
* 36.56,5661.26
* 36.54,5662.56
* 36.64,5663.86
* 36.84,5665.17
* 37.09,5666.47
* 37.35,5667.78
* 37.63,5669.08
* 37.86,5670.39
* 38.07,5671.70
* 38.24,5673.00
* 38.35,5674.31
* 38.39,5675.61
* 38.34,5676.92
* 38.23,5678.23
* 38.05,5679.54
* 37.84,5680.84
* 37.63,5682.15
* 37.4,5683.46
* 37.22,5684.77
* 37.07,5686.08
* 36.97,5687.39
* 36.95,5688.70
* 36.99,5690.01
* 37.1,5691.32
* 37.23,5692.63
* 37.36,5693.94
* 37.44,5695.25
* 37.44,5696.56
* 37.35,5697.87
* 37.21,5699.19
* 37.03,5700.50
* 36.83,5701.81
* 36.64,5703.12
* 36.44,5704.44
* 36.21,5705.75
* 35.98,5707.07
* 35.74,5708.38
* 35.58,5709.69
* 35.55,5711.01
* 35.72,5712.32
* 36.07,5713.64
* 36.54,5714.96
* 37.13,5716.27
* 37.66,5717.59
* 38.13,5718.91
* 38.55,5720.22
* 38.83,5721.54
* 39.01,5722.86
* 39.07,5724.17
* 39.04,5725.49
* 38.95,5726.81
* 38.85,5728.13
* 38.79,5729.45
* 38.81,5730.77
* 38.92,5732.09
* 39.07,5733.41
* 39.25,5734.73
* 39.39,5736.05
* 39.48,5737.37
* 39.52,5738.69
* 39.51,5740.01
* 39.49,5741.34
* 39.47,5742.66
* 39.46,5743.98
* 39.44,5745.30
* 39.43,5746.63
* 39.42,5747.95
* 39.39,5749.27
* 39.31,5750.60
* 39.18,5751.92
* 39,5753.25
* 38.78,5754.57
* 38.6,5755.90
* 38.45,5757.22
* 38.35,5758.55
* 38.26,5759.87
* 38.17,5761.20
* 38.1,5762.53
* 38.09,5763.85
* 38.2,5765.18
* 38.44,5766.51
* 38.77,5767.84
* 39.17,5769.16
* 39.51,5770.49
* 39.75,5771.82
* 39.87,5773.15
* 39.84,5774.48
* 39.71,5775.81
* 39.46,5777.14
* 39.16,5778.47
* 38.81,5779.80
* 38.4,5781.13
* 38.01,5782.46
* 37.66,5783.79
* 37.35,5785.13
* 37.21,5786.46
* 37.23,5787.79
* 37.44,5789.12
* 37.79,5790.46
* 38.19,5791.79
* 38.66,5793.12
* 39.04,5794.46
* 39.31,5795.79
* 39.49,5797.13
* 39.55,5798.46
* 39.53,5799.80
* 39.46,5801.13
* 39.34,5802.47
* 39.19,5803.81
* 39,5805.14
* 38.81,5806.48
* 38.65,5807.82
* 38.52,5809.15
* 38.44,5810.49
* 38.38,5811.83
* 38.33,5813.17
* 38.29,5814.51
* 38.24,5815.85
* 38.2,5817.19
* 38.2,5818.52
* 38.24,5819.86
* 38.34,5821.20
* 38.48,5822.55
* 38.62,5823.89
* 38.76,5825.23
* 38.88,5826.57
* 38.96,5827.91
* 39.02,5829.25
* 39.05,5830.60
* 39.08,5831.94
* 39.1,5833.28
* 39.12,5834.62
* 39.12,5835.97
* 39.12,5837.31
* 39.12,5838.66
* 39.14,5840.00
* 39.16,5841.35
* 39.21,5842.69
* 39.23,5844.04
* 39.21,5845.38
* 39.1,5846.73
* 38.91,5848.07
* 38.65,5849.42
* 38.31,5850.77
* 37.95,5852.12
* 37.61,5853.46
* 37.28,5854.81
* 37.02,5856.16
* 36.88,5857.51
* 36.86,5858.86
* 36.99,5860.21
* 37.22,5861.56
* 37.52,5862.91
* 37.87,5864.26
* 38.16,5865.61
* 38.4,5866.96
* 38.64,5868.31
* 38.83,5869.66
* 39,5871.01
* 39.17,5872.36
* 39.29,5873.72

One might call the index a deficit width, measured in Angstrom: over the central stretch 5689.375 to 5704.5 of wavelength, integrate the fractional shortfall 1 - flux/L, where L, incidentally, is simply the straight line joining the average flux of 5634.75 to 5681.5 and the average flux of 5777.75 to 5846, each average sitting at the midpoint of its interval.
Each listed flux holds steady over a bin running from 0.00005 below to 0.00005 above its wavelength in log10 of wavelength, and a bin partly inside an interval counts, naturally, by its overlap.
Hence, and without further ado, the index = 0.4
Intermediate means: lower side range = 37.8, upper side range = 38.7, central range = 37.1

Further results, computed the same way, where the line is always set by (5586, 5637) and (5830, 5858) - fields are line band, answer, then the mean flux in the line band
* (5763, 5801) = -0.7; 38.7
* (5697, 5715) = 0.5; 36.3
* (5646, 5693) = -0.8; 37.6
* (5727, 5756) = -1.2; 39.2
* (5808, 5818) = 0.0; 38.4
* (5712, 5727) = -0.2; 37.9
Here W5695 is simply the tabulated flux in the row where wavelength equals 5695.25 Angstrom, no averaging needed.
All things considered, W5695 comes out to 37.44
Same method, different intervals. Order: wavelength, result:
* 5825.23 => 38.76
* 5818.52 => 38.2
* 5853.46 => 37.61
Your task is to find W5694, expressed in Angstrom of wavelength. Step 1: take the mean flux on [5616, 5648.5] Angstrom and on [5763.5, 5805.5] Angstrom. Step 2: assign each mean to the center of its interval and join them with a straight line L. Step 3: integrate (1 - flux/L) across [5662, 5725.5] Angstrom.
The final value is 1.1 Angstrom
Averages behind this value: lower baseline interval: 37.4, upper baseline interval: 38.8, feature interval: 37.3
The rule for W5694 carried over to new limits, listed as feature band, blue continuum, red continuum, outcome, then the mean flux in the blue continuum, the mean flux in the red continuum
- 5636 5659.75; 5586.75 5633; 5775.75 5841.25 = -0.8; 36.3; 38.7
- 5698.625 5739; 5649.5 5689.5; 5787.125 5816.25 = 0.3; 37.6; 38.7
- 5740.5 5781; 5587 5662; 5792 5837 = -0.8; 36.9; 38.8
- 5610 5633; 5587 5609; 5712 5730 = -0.5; 35.6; 38.1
